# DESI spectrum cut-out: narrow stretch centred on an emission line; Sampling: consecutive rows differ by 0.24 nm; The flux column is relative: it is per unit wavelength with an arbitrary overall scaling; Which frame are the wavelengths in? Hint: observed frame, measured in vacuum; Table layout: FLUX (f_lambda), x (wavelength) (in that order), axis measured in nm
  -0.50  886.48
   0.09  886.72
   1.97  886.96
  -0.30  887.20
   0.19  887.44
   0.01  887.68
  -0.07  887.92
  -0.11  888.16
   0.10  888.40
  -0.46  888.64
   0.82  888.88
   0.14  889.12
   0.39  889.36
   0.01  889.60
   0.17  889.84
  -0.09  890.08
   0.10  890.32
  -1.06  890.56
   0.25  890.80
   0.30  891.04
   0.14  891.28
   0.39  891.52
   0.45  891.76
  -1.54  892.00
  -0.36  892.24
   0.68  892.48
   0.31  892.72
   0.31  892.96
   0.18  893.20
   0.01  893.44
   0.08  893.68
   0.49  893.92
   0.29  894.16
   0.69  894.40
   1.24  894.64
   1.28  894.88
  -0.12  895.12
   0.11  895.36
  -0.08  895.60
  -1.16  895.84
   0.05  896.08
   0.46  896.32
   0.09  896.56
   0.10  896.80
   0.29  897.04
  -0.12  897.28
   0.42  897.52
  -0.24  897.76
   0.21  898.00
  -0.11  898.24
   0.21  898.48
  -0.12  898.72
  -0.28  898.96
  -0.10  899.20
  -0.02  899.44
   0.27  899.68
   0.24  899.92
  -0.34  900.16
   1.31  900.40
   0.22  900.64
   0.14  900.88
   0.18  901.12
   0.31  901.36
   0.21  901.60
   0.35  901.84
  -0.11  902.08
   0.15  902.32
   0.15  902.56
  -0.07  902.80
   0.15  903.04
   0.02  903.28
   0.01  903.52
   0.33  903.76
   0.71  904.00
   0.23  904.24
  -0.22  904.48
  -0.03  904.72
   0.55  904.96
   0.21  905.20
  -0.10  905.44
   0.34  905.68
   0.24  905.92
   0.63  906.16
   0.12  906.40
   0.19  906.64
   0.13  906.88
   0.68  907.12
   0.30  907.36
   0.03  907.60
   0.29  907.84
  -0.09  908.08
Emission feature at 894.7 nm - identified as H-gamma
